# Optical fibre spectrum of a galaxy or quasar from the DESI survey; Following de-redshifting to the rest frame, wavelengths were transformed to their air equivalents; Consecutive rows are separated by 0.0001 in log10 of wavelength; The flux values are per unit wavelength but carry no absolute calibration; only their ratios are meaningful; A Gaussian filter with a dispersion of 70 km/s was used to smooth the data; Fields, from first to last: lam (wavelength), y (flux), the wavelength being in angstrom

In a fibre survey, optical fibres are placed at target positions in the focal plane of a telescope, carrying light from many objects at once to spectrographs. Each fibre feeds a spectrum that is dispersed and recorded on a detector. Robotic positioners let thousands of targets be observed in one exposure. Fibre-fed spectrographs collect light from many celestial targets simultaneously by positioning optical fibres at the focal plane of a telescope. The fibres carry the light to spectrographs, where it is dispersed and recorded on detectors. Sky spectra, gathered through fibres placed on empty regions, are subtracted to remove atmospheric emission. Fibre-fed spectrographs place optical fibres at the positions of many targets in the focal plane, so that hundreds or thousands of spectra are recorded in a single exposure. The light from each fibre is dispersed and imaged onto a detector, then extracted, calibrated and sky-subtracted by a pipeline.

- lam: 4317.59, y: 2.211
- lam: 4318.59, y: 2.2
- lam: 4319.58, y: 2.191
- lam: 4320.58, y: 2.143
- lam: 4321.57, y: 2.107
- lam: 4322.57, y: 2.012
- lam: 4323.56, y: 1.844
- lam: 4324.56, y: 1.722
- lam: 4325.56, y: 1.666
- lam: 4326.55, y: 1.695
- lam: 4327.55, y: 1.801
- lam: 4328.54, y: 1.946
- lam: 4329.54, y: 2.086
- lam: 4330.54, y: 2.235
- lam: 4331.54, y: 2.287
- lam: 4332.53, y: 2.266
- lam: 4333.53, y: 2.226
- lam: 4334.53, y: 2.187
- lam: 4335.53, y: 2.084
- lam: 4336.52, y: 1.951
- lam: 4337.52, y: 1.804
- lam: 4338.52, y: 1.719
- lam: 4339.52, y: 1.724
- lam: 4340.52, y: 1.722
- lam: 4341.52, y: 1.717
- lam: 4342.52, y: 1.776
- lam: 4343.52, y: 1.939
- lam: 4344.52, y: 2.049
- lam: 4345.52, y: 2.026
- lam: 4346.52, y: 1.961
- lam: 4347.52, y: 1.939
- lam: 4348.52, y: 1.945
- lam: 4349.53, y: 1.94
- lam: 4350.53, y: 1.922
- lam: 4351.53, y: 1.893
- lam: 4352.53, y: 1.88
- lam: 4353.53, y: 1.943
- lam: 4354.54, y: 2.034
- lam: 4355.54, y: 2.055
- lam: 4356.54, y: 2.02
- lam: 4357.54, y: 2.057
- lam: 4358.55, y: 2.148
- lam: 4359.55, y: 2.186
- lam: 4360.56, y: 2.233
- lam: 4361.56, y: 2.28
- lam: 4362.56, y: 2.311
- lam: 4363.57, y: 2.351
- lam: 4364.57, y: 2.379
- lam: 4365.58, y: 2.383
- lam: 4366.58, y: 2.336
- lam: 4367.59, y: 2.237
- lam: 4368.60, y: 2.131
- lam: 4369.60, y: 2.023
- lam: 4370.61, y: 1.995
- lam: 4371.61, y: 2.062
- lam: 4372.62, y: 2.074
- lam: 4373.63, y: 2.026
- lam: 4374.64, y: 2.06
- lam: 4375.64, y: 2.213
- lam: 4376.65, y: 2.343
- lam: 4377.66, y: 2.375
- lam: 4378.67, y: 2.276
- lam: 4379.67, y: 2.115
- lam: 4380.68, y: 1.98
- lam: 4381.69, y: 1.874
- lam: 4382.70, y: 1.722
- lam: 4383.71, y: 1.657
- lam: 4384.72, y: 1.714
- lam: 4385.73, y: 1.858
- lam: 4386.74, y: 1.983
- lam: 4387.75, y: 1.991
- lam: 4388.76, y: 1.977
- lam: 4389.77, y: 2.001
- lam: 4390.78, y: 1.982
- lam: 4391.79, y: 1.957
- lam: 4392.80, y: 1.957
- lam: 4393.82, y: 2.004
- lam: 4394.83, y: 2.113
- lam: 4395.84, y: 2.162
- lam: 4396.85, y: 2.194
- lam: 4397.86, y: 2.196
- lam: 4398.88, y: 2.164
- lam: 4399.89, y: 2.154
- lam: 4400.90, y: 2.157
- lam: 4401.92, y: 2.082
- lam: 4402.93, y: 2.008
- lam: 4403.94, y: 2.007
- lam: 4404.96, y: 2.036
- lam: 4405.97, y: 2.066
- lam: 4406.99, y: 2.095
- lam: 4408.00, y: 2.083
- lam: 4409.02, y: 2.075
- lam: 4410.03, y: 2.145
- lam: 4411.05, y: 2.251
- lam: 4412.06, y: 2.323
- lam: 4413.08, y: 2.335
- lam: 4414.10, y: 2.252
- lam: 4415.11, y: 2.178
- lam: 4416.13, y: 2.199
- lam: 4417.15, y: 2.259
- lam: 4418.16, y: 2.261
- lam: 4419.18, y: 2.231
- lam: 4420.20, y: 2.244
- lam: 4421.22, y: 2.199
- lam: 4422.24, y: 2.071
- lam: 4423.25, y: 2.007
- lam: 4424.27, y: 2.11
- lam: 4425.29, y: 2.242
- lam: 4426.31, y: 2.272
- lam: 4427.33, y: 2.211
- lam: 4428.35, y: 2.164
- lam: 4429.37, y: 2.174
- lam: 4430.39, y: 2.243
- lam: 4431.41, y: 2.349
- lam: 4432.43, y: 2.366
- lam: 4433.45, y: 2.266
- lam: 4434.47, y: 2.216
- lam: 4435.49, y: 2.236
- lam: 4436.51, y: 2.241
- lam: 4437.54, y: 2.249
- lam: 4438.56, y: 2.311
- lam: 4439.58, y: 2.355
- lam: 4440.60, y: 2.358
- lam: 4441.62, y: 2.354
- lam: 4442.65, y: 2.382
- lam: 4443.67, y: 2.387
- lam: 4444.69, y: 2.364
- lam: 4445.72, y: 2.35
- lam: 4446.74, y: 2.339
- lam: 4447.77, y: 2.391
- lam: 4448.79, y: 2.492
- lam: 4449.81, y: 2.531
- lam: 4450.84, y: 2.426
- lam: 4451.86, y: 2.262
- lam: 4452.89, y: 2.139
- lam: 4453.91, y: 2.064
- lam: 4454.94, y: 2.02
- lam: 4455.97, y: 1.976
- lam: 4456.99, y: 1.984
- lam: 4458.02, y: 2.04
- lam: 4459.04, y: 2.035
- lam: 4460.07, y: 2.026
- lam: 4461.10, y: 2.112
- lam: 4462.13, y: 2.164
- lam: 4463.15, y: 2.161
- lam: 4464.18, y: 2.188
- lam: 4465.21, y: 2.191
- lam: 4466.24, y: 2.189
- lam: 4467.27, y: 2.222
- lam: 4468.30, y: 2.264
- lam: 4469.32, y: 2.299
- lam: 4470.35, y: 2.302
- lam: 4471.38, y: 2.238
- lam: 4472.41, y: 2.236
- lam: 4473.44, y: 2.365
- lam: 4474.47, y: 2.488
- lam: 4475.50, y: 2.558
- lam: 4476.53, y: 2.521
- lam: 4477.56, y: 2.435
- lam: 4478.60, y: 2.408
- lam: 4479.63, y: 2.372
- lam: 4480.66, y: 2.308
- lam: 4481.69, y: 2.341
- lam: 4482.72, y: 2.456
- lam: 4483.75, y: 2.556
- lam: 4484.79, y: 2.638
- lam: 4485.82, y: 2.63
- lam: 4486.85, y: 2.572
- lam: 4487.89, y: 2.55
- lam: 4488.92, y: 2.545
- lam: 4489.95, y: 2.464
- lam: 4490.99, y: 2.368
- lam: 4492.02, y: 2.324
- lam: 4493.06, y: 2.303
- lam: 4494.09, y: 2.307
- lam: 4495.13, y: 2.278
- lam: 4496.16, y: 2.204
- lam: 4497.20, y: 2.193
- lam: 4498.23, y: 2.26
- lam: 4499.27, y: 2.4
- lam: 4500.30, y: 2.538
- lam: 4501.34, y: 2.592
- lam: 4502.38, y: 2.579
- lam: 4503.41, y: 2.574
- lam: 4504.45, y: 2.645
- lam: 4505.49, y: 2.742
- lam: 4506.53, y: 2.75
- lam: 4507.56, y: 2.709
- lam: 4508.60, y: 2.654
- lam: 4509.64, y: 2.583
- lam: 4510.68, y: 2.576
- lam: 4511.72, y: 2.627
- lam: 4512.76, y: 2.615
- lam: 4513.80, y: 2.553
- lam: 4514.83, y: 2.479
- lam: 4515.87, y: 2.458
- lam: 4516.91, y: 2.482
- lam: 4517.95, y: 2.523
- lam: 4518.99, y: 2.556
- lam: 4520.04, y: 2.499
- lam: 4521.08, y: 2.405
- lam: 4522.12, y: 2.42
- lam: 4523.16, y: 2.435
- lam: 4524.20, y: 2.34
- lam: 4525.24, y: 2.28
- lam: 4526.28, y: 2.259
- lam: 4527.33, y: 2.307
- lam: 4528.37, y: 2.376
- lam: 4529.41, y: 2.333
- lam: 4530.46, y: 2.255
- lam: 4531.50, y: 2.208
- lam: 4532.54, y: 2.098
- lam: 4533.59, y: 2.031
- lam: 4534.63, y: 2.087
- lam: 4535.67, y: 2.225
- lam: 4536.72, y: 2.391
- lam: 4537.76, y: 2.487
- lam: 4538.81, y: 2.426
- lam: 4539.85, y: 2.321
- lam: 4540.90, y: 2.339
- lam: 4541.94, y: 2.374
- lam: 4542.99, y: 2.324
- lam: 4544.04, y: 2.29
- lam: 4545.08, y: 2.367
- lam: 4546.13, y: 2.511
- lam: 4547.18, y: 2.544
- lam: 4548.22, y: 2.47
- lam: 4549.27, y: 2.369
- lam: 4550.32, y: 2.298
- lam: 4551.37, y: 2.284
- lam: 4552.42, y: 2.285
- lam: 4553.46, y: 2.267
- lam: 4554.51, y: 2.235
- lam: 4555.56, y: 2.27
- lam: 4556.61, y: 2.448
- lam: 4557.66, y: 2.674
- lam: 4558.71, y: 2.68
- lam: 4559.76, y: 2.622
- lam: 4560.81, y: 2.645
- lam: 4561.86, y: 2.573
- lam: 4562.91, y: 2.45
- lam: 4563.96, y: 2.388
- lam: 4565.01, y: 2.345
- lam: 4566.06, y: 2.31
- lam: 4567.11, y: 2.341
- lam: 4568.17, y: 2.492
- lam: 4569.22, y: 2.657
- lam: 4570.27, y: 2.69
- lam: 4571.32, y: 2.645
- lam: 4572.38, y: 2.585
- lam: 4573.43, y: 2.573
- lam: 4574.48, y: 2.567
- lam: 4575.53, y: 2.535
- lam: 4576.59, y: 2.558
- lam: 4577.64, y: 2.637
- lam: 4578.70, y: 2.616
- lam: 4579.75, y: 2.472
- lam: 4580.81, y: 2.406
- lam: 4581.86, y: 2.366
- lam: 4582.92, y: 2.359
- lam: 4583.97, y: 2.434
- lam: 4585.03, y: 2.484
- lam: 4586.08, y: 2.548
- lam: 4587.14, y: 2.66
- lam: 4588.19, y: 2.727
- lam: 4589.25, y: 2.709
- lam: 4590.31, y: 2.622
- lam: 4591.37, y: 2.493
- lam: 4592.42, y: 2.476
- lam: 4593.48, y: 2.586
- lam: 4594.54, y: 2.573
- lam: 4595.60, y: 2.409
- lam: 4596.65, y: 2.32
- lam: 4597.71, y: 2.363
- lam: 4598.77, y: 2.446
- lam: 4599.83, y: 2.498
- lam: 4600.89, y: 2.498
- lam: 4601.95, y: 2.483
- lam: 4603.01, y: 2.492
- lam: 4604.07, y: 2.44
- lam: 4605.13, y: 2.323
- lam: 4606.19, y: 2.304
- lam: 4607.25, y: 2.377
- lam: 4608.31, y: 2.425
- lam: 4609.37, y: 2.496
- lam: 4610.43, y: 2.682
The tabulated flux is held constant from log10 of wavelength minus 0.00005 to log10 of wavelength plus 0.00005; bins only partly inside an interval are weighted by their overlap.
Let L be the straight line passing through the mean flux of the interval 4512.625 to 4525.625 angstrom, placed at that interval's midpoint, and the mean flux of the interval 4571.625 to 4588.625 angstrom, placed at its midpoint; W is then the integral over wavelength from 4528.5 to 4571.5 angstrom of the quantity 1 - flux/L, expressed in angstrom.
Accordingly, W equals 1.9 angstrom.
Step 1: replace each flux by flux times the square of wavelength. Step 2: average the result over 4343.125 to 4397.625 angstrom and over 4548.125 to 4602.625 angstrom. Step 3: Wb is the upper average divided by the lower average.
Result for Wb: 1.32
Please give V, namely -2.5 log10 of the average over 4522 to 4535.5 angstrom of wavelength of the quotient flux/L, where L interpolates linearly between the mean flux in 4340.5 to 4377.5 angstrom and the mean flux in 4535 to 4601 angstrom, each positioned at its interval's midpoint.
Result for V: 0.063 mag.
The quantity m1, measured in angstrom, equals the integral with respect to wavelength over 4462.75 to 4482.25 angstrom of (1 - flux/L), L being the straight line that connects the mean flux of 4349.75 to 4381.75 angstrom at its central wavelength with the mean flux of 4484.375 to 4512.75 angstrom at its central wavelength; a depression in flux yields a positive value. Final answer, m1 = 0.9 angstrom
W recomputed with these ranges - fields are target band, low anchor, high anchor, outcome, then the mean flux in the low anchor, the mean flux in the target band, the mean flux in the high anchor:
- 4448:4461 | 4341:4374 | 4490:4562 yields 0.57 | 2.07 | 2.17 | 2.42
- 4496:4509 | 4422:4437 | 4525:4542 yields -1.57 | 2.22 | 2.53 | 2.28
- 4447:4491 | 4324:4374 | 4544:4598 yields -0.72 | 2.03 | 2.31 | 2.49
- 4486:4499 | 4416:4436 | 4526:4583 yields -0.30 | 2.22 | 2.37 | 2.41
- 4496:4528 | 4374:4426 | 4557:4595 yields -1.54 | 2.1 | 2.49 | 2.54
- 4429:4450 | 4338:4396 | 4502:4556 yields -1.22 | 2.03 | 2.33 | 2.41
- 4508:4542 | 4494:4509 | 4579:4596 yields 1.50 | 2.5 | 2.39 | 2.52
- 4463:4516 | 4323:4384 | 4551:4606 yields -2.99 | 2.03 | 2.44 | 2.49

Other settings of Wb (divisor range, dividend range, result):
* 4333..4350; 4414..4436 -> 1.20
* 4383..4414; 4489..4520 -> 1.27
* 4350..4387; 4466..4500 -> 1.20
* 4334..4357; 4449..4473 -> 1.20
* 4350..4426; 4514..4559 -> 1.20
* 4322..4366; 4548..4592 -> 1.38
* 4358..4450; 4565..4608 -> 1.25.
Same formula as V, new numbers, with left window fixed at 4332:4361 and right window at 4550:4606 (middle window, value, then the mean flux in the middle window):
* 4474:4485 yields -0.09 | 2.46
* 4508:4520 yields -0.09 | 2.55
